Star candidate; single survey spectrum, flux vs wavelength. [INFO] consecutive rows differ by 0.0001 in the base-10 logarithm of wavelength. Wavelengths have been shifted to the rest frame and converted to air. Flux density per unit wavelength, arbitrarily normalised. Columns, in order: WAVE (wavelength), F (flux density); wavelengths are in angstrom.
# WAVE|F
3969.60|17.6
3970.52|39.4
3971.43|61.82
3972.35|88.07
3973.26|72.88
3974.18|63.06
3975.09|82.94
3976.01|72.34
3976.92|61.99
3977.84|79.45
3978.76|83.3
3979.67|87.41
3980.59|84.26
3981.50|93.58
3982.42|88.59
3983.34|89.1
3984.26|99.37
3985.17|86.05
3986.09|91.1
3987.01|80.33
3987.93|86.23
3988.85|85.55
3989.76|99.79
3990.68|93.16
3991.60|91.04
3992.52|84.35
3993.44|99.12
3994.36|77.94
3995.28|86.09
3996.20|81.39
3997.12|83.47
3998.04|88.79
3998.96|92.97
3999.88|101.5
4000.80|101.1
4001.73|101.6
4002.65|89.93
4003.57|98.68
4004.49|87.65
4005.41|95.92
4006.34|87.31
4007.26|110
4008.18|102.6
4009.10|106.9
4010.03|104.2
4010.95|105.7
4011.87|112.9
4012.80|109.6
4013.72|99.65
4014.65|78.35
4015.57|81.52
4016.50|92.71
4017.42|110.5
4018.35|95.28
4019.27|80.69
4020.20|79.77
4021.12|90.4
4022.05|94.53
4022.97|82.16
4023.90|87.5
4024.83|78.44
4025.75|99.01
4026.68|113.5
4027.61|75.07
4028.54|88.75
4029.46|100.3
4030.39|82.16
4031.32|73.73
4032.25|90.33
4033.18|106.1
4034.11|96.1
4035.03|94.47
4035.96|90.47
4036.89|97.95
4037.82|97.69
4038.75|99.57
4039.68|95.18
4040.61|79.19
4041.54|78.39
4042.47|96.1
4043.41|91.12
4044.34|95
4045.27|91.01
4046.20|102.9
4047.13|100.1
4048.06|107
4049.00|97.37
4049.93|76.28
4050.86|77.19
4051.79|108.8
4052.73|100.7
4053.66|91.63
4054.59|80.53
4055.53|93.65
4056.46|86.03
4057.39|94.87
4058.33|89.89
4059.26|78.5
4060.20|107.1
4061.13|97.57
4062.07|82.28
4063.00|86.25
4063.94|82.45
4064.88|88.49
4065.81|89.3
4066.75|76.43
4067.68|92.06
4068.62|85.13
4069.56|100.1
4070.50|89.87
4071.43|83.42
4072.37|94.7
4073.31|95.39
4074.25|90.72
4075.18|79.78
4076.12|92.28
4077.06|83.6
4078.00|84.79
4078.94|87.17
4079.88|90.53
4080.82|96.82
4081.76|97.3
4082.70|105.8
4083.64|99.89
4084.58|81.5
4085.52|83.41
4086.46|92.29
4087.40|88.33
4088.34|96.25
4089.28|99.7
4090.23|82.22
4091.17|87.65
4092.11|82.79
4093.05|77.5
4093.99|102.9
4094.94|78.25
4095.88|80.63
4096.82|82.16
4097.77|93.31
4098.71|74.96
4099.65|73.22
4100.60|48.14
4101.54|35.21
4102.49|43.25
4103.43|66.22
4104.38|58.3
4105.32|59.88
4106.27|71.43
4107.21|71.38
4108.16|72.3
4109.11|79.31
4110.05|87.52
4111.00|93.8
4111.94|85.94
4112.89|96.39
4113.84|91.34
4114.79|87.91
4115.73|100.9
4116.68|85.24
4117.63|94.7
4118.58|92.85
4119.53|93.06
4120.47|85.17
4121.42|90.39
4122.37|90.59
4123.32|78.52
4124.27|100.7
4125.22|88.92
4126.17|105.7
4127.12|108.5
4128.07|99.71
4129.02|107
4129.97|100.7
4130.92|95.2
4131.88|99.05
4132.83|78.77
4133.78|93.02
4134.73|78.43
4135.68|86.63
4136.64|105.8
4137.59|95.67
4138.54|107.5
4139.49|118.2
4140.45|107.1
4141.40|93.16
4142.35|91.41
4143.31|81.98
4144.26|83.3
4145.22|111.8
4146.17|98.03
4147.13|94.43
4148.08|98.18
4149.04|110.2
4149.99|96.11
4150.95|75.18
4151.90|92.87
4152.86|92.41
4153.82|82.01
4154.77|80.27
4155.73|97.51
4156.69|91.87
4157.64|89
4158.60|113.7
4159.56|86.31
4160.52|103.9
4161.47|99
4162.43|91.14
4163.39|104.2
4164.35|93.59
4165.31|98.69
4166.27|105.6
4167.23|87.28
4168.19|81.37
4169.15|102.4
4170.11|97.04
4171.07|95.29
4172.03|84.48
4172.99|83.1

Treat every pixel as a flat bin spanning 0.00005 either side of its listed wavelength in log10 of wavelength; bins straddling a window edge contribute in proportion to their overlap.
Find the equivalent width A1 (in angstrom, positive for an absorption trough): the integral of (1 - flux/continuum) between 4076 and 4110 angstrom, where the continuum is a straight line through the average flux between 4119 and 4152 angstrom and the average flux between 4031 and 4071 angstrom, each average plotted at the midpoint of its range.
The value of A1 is 4.7 angstrom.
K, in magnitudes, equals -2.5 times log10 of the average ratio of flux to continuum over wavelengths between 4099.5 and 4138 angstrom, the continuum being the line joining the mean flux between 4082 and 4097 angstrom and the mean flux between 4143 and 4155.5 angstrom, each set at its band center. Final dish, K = 0.07 mag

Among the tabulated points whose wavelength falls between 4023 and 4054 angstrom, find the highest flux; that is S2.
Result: 113.5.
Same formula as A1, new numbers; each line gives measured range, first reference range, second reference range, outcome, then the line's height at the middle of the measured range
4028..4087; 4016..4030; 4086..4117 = -3.53 angstrom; 86.1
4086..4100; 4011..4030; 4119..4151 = 1.25 angstrom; 94.7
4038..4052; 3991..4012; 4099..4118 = -0.96 angstrom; 86.9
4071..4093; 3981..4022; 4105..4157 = 0.58 angstrom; 92.5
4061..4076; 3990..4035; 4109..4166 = 0.88 angstrom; 93.8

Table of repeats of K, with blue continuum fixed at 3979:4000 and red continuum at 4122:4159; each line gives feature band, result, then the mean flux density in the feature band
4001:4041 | -0.045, 94.1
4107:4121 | 0.072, 88.2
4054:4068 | 0.043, 88.4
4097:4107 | 0.427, 63.2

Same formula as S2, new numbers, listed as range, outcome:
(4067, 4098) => 105.8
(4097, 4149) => 118.2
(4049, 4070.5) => 108.8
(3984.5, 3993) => 99.79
